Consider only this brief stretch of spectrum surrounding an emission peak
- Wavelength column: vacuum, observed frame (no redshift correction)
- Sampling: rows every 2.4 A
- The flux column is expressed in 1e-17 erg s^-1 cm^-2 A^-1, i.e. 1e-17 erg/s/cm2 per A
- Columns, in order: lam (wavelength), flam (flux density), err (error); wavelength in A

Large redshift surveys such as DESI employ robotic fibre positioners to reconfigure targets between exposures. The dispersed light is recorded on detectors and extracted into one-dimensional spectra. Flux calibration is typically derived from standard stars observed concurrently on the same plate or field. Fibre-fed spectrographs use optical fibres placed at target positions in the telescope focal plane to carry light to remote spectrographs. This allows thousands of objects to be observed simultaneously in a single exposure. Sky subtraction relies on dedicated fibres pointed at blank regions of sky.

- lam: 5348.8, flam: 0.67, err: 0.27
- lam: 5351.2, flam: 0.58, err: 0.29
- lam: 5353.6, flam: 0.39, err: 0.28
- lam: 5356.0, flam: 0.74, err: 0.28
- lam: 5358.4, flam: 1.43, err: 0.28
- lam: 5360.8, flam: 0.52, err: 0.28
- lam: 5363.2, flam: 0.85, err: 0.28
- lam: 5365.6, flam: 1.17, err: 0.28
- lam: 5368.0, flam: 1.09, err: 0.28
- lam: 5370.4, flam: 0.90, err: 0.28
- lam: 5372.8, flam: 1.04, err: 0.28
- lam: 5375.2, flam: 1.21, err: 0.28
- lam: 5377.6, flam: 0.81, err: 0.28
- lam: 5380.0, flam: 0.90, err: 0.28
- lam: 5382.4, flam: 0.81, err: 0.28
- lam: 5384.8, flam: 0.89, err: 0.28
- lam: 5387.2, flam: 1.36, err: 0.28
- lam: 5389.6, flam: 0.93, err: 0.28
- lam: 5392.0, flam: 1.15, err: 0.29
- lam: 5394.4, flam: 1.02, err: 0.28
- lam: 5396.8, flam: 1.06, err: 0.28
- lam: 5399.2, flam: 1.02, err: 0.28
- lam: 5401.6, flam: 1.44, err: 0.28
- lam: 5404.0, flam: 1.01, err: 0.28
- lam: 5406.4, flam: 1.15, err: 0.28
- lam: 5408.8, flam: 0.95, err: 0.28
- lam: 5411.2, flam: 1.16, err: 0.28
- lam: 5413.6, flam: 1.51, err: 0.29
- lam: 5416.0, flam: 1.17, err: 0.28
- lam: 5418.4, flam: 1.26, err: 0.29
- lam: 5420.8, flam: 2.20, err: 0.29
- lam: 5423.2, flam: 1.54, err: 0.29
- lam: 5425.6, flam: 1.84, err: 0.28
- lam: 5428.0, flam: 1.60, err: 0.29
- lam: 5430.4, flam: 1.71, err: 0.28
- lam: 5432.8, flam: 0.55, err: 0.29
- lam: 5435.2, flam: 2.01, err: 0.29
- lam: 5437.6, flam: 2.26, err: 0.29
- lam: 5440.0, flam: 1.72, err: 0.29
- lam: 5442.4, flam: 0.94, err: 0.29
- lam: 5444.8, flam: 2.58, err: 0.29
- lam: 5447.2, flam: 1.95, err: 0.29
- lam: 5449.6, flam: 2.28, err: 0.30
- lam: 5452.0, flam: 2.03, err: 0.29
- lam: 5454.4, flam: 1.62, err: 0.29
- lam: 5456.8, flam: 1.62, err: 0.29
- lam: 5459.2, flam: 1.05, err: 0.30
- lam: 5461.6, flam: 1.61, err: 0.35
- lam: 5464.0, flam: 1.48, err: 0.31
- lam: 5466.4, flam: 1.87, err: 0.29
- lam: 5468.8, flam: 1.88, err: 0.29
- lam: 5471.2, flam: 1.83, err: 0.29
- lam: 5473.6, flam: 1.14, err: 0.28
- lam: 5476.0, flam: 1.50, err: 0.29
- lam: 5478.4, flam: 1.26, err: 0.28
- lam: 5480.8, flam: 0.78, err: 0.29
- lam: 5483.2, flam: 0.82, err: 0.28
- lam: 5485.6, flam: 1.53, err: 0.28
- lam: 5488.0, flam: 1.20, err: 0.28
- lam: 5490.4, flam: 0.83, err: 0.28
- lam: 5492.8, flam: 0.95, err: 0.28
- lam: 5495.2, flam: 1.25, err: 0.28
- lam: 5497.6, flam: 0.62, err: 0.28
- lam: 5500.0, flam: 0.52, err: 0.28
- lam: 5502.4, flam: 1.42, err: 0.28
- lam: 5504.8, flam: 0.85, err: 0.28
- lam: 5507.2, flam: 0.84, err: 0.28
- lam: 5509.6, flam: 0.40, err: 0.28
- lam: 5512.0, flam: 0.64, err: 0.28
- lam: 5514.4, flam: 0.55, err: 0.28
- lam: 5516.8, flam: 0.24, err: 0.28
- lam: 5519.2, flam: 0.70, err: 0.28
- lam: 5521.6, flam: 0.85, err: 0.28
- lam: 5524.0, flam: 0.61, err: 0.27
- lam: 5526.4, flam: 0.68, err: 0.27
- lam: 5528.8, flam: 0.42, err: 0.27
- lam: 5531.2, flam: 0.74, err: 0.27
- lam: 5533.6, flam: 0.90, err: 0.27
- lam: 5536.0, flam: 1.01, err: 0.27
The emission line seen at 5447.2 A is C IV 1549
